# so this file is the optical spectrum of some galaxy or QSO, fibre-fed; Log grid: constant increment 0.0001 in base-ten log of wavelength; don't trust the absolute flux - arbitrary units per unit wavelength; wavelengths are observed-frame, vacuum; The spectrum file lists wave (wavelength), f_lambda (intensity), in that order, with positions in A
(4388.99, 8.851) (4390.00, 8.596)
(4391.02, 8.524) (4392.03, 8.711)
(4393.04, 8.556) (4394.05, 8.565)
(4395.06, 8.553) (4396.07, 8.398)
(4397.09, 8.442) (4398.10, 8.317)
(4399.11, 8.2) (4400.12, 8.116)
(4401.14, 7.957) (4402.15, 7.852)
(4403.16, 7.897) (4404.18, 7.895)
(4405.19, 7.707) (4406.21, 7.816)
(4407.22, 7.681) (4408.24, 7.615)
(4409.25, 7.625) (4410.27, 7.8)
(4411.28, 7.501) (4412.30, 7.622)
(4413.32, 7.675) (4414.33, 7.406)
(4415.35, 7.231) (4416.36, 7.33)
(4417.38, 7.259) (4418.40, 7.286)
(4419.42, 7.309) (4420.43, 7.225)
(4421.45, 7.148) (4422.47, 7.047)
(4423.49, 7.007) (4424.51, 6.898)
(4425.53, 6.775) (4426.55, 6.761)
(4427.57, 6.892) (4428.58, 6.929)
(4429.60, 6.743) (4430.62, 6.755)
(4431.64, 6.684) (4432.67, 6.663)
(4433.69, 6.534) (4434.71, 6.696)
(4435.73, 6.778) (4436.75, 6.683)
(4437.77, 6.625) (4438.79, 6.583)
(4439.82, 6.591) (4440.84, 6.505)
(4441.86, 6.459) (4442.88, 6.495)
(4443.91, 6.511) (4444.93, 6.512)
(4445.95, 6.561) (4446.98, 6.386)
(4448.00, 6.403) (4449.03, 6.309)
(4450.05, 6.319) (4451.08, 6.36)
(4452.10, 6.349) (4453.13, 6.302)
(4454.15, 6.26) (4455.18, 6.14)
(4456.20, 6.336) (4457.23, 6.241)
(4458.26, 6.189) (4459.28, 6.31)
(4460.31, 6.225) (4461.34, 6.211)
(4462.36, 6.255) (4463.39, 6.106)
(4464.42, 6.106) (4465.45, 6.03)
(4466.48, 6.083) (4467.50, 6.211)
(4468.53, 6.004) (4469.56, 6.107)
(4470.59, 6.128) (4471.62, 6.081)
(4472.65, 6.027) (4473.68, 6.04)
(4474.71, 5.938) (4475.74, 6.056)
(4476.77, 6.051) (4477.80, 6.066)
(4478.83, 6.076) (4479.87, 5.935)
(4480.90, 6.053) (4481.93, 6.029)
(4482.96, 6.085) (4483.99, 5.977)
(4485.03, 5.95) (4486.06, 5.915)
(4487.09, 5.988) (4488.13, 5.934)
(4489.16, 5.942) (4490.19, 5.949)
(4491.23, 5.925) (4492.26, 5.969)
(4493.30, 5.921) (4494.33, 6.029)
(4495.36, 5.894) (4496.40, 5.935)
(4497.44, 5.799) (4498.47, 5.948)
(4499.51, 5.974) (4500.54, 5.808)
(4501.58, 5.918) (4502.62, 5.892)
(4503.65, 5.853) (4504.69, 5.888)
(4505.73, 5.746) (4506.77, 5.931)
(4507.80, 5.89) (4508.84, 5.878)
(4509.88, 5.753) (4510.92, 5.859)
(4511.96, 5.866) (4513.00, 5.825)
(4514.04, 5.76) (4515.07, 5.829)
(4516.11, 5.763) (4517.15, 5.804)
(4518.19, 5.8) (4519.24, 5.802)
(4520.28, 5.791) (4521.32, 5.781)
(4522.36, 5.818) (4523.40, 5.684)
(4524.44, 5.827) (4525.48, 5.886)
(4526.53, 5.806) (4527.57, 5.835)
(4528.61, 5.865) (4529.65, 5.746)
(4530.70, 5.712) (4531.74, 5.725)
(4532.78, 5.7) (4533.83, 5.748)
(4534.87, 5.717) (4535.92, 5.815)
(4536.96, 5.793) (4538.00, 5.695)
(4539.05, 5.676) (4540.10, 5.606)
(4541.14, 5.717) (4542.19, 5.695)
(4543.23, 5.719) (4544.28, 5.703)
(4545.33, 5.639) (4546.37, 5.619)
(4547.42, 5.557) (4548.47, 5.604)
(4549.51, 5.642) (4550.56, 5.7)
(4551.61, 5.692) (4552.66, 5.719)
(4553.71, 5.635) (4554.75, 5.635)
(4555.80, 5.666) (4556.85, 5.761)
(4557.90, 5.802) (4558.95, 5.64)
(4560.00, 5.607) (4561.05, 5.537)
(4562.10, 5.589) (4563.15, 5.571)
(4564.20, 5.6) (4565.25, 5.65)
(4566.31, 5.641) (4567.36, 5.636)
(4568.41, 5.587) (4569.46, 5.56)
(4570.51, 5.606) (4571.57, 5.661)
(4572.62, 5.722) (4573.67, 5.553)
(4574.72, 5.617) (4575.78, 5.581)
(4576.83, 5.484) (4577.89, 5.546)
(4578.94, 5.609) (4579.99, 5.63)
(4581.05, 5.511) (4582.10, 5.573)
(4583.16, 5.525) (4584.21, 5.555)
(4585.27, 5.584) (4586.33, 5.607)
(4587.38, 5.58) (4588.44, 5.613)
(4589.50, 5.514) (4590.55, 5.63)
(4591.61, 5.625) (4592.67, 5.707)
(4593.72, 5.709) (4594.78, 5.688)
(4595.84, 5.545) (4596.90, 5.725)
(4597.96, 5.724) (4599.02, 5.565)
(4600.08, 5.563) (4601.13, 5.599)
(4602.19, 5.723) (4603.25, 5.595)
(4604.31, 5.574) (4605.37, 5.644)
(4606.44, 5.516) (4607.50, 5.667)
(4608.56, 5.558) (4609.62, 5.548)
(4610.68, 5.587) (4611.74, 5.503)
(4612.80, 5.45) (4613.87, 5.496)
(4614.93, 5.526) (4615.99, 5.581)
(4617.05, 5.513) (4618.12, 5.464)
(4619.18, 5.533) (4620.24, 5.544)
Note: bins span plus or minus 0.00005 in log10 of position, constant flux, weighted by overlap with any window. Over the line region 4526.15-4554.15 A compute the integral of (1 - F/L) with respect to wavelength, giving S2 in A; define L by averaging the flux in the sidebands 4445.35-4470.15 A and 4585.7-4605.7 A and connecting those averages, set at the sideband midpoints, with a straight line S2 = 0.8 A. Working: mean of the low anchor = 6.24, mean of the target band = 5.71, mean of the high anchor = 5.63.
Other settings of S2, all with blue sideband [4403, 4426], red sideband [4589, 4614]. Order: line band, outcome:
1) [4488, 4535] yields 4.6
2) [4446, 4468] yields 2.4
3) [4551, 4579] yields 1.6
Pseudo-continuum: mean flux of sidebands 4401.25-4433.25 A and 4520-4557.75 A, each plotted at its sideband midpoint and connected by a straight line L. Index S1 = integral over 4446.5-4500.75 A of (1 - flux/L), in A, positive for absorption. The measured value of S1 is 3.93 A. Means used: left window 7.3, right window 5.72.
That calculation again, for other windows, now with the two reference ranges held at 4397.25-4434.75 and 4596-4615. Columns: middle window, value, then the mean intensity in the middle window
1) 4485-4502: 1.8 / 5.93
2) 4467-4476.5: 1.1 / 6.06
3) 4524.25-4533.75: 0.8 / 5.78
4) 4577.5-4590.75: 0.5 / 5.58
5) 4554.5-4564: 0.6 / 5.64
